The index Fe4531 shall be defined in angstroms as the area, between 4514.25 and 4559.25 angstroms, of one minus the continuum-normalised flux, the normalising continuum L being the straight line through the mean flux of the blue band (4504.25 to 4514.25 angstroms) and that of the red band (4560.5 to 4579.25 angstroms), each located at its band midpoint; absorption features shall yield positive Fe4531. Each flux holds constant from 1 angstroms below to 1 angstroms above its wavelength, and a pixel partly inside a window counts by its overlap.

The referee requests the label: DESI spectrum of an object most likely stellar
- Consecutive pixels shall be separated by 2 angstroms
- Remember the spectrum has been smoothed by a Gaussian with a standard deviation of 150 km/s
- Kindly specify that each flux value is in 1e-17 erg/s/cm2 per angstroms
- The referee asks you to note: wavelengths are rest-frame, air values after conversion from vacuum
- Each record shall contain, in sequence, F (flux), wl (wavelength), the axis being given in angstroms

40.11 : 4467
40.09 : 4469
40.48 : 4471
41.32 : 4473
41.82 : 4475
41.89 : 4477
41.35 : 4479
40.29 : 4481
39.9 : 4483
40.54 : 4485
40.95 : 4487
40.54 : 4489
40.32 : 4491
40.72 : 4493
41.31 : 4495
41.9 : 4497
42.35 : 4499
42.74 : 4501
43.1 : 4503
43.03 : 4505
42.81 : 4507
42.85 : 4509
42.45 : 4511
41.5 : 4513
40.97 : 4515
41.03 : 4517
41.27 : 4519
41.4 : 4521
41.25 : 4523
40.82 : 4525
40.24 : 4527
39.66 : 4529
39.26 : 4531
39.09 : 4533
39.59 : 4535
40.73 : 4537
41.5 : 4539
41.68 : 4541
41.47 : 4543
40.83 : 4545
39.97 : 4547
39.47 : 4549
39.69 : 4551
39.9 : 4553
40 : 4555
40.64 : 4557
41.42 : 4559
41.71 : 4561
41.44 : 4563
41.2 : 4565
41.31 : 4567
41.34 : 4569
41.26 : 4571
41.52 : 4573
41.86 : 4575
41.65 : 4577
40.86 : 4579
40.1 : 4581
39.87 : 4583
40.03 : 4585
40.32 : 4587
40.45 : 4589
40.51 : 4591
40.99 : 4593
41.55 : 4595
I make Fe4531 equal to 1.6 angstroms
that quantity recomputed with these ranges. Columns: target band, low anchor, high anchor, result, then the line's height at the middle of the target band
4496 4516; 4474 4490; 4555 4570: -0.67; 41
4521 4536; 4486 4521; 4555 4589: 0.50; 41.5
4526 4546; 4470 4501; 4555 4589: 0.31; 41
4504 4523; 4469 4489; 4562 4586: -0.44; 40.9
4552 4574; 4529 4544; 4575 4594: -0.30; 40.5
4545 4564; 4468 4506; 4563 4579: 0.41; 41.4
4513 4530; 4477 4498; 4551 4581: 0.03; 40.9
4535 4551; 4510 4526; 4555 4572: 0.24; 41.3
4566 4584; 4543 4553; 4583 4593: -0.36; 40.3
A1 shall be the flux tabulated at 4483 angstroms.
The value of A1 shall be 39.9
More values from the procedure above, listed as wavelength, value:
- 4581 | 40.1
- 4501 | 42.74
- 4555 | 40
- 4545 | 40.83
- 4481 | 40.29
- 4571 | 41.26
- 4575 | 41.86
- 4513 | 41.5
